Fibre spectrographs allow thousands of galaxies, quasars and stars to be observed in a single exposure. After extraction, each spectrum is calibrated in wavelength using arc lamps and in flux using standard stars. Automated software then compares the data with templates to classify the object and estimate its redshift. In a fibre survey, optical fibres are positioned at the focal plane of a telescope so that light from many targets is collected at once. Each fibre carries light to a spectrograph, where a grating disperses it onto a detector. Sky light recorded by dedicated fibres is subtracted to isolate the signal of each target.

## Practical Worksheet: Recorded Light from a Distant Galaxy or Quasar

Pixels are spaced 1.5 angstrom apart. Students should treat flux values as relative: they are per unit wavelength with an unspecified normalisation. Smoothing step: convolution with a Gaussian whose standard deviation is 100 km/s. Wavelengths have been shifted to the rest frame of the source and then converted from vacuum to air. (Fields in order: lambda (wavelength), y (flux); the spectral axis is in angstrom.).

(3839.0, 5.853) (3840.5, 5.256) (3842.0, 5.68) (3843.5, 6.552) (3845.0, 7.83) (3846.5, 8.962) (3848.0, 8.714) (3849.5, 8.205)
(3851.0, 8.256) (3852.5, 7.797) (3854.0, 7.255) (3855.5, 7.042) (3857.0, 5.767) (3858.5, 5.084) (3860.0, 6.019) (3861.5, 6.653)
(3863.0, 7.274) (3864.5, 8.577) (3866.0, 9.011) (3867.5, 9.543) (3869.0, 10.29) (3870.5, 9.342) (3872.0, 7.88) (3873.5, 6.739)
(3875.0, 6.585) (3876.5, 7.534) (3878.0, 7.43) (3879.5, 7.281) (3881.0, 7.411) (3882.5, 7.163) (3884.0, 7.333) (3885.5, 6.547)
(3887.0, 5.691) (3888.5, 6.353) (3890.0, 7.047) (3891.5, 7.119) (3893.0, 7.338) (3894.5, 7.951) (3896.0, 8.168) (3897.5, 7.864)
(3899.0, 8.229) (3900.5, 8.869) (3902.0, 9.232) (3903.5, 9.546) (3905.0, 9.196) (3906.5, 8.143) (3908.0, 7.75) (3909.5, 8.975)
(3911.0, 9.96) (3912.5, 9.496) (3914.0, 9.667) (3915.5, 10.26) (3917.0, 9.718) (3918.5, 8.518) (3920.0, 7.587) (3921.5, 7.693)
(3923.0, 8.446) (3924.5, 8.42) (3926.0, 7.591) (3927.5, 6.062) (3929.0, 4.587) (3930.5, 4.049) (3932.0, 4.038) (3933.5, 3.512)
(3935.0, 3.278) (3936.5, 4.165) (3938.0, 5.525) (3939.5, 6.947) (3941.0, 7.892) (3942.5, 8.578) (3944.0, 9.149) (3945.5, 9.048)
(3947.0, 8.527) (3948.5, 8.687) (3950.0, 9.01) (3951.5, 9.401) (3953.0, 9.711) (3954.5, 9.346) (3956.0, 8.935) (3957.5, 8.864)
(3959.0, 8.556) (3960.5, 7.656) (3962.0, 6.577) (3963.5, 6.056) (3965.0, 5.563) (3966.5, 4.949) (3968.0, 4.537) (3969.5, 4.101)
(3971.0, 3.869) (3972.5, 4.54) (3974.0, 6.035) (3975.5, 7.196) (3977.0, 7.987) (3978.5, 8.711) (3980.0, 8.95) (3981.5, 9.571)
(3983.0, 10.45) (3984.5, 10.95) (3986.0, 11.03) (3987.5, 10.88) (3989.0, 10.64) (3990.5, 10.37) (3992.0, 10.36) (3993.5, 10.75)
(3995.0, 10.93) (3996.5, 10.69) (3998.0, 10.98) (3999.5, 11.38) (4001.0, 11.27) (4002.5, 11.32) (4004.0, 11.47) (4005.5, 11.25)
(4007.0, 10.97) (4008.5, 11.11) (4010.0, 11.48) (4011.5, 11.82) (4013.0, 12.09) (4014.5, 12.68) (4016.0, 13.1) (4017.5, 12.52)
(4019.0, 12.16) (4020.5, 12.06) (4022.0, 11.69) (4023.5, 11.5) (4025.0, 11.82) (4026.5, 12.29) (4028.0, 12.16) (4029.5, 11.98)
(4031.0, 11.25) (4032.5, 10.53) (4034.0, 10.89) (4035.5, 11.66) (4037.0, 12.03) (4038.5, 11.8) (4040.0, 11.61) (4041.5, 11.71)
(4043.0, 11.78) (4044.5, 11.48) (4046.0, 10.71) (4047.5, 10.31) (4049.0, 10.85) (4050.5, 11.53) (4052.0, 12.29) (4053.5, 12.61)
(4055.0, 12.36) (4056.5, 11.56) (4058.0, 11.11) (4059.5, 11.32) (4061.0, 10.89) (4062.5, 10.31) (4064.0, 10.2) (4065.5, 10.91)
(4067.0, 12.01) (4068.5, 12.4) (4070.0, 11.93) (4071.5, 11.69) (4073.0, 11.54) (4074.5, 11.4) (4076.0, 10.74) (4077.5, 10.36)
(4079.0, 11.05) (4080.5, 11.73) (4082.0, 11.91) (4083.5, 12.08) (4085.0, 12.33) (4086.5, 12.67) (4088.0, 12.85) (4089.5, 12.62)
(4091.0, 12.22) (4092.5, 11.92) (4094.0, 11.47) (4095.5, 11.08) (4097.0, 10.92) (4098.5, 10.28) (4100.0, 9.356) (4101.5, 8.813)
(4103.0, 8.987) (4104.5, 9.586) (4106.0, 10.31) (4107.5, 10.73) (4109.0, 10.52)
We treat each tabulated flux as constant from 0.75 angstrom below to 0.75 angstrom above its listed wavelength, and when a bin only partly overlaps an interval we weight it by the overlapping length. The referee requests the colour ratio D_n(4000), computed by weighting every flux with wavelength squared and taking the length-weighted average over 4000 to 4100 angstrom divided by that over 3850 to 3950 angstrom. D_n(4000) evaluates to 1.7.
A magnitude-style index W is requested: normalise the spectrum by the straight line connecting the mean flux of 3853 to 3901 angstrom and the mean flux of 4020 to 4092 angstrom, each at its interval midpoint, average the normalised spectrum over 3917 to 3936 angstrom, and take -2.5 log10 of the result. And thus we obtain 0.34 mag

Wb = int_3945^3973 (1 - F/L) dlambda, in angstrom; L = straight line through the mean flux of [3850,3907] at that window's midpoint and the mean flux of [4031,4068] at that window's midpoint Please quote 6.2 angstrom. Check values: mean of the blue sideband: 7.65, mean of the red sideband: 11.4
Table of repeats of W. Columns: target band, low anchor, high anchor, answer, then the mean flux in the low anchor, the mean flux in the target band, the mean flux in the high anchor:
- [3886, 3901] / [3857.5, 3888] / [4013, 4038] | 0.09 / 7.45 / 7.42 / 11.9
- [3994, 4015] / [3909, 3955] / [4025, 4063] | -0.12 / 7.66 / 11.4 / 11.5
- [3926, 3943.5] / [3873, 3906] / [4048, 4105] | 0.48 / 7.58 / 5.48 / 11.3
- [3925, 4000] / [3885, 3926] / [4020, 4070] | 0.23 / 8.29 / 7.81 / 11.5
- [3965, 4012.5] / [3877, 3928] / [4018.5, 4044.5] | 0.14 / 8.07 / 9.33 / 11.7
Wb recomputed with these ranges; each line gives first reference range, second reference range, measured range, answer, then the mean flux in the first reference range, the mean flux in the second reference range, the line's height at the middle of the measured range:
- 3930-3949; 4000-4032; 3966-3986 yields 4.09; 6.42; 11.8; 8.98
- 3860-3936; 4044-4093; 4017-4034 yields -1.91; 7.63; 11.6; 10.6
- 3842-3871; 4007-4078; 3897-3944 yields 7.50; 7.73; 11.6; 9.05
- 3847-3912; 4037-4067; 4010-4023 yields -1.93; 7.78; 11.4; 10.6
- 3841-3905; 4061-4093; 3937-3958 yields 1.39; 7.61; 11.6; 9.08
